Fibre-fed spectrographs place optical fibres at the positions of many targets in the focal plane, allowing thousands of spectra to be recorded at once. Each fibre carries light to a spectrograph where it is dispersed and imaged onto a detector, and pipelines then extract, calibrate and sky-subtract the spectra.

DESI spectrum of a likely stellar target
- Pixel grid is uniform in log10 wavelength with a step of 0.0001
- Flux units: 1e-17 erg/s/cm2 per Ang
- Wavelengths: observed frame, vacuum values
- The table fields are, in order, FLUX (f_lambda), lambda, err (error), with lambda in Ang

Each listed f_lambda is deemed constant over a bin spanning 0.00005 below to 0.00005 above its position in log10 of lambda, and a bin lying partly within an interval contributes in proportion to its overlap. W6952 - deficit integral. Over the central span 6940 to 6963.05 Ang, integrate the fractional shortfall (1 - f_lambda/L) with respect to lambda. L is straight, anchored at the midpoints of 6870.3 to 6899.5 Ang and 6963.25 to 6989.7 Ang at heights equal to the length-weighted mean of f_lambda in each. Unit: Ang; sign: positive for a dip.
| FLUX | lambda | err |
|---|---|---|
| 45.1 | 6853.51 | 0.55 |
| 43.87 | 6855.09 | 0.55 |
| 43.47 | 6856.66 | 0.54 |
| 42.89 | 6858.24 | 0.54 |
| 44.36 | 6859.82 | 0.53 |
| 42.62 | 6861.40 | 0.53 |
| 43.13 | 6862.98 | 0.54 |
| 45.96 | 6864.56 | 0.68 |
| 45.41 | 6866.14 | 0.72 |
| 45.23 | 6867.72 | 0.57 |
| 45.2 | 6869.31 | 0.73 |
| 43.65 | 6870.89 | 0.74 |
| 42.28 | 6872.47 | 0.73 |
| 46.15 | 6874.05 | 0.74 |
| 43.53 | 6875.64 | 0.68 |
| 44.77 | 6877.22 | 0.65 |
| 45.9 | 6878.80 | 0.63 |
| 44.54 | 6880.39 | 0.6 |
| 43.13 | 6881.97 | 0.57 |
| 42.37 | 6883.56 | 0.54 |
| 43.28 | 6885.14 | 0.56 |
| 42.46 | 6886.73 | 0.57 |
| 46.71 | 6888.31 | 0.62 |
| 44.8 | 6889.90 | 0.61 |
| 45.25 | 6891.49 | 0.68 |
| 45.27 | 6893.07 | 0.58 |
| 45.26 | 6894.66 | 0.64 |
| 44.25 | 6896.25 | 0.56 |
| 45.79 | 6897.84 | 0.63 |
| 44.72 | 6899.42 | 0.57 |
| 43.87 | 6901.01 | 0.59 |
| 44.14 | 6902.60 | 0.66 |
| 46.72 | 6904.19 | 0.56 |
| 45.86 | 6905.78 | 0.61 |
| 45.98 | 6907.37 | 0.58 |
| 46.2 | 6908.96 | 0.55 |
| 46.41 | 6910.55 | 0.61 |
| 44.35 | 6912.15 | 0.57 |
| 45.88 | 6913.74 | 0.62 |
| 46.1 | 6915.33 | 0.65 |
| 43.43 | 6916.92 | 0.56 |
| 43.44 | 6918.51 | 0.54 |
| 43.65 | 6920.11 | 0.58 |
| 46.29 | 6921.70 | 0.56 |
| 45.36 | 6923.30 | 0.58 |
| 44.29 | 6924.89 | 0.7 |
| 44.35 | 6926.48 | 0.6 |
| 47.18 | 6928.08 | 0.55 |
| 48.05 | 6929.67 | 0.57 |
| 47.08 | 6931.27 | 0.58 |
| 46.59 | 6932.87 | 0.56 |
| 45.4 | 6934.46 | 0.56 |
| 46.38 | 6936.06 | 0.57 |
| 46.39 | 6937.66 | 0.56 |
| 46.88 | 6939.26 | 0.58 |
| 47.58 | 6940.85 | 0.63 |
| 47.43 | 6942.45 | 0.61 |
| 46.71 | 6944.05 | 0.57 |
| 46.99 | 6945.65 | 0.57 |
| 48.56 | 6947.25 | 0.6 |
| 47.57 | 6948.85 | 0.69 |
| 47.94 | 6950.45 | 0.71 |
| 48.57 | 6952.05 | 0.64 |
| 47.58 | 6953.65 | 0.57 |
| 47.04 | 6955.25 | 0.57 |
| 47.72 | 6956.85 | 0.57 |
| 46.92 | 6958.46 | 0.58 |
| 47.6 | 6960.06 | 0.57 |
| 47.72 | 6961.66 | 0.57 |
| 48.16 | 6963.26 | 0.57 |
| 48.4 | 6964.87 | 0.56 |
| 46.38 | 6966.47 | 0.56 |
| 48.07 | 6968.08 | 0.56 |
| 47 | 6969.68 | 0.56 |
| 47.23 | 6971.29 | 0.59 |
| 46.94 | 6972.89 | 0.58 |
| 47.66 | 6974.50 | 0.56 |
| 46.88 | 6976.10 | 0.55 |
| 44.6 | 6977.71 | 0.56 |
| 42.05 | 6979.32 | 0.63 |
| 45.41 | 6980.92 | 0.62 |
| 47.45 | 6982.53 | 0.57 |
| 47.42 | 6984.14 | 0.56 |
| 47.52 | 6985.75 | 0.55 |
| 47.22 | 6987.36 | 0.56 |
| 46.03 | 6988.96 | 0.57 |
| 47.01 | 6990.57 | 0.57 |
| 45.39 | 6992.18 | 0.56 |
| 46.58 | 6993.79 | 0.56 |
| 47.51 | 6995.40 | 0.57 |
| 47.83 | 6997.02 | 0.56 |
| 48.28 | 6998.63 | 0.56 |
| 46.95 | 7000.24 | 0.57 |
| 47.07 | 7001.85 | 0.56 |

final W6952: -0.8 Ang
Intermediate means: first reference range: 44.4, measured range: 47.6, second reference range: 46.7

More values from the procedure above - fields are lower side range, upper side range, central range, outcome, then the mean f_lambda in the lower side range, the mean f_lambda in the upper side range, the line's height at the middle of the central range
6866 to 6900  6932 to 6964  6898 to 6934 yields 0.4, 44.5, 47.3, 45.9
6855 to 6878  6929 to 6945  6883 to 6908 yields 0.3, 44.2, 46.8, 45.3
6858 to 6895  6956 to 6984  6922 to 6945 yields -0.3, 44.3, 46.8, 45.9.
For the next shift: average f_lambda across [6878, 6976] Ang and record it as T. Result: 46.1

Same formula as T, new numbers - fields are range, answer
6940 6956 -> 47.6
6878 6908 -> 44.8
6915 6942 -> 45.8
